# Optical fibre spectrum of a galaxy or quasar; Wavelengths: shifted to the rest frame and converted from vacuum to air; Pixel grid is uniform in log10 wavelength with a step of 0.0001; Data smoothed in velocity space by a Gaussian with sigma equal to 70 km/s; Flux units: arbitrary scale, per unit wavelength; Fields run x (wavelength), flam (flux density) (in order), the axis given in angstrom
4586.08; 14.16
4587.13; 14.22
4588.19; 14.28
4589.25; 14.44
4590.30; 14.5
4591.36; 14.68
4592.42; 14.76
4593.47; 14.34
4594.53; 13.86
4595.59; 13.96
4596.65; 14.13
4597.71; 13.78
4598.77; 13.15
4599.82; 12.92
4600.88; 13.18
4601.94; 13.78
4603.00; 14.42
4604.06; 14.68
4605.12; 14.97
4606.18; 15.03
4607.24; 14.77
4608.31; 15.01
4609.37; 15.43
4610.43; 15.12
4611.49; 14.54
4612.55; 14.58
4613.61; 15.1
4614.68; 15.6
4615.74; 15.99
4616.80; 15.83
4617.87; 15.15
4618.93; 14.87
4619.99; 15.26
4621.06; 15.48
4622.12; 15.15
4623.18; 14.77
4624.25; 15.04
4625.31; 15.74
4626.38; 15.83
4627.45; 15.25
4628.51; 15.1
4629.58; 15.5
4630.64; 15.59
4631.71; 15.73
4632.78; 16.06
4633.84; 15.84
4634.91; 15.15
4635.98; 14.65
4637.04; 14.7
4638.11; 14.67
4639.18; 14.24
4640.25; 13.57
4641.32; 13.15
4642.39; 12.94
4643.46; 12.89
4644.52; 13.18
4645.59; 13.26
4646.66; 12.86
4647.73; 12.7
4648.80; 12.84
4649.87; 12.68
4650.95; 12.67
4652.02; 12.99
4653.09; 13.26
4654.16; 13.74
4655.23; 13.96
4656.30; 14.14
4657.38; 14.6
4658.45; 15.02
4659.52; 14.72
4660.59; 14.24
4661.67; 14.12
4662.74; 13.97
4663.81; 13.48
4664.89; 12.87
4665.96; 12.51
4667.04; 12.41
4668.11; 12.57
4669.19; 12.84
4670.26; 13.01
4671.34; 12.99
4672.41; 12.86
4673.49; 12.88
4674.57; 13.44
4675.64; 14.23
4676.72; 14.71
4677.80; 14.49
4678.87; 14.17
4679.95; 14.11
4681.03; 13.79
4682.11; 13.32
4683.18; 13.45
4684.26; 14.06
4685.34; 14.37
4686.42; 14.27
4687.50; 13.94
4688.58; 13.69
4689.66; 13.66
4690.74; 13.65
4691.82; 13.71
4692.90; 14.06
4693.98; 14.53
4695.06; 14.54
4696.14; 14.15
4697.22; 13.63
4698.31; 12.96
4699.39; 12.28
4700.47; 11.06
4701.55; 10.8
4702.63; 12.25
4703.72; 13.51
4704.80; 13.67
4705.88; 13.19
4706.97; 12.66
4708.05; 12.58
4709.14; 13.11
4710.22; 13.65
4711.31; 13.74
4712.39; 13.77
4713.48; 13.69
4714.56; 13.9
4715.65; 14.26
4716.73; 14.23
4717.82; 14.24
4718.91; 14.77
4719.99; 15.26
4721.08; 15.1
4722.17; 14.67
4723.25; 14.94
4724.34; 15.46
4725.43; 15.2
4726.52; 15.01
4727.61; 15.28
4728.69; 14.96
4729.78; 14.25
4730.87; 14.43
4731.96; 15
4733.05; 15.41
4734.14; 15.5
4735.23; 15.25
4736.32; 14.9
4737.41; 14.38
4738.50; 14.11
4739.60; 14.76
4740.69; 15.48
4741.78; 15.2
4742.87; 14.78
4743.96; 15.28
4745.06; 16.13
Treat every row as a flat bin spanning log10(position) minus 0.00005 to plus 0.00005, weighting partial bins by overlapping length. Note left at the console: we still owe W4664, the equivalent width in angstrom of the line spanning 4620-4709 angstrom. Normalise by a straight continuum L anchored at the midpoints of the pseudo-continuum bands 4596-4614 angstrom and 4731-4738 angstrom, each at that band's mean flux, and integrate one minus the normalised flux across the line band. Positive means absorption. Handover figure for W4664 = 5.2 angstrom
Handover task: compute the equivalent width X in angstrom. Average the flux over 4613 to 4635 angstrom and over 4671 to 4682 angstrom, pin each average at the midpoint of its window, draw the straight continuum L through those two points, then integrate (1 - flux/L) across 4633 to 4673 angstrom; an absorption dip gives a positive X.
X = 2.5 angstrom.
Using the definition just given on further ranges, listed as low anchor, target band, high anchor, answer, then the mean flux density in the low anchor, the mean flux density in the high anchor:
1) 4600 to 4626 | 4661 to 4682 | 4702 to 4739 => 1.7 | 15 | 14.3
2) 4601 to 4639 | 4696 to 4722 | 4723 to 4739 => 2.7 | 15.1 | 14.9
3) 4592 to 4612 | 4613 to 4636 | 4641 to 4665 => -2.4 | 14.3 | 13.5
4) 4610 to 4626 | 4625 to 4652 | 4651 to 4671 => 0.4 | 15.2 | 13.6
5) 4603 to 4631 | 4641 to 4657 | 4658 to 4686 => 1.3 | 15.2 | 13.6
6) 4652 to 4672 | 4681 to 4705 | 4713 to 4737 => 1.2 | 13.6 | 14.8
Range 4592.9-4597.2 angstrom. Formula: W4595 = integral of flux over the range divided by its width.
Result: 14.1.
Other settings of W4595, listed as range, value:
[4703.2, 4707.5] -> 13.3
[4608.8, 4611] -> 15.3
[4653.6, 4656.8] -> 14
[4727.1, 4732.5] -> 14.8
